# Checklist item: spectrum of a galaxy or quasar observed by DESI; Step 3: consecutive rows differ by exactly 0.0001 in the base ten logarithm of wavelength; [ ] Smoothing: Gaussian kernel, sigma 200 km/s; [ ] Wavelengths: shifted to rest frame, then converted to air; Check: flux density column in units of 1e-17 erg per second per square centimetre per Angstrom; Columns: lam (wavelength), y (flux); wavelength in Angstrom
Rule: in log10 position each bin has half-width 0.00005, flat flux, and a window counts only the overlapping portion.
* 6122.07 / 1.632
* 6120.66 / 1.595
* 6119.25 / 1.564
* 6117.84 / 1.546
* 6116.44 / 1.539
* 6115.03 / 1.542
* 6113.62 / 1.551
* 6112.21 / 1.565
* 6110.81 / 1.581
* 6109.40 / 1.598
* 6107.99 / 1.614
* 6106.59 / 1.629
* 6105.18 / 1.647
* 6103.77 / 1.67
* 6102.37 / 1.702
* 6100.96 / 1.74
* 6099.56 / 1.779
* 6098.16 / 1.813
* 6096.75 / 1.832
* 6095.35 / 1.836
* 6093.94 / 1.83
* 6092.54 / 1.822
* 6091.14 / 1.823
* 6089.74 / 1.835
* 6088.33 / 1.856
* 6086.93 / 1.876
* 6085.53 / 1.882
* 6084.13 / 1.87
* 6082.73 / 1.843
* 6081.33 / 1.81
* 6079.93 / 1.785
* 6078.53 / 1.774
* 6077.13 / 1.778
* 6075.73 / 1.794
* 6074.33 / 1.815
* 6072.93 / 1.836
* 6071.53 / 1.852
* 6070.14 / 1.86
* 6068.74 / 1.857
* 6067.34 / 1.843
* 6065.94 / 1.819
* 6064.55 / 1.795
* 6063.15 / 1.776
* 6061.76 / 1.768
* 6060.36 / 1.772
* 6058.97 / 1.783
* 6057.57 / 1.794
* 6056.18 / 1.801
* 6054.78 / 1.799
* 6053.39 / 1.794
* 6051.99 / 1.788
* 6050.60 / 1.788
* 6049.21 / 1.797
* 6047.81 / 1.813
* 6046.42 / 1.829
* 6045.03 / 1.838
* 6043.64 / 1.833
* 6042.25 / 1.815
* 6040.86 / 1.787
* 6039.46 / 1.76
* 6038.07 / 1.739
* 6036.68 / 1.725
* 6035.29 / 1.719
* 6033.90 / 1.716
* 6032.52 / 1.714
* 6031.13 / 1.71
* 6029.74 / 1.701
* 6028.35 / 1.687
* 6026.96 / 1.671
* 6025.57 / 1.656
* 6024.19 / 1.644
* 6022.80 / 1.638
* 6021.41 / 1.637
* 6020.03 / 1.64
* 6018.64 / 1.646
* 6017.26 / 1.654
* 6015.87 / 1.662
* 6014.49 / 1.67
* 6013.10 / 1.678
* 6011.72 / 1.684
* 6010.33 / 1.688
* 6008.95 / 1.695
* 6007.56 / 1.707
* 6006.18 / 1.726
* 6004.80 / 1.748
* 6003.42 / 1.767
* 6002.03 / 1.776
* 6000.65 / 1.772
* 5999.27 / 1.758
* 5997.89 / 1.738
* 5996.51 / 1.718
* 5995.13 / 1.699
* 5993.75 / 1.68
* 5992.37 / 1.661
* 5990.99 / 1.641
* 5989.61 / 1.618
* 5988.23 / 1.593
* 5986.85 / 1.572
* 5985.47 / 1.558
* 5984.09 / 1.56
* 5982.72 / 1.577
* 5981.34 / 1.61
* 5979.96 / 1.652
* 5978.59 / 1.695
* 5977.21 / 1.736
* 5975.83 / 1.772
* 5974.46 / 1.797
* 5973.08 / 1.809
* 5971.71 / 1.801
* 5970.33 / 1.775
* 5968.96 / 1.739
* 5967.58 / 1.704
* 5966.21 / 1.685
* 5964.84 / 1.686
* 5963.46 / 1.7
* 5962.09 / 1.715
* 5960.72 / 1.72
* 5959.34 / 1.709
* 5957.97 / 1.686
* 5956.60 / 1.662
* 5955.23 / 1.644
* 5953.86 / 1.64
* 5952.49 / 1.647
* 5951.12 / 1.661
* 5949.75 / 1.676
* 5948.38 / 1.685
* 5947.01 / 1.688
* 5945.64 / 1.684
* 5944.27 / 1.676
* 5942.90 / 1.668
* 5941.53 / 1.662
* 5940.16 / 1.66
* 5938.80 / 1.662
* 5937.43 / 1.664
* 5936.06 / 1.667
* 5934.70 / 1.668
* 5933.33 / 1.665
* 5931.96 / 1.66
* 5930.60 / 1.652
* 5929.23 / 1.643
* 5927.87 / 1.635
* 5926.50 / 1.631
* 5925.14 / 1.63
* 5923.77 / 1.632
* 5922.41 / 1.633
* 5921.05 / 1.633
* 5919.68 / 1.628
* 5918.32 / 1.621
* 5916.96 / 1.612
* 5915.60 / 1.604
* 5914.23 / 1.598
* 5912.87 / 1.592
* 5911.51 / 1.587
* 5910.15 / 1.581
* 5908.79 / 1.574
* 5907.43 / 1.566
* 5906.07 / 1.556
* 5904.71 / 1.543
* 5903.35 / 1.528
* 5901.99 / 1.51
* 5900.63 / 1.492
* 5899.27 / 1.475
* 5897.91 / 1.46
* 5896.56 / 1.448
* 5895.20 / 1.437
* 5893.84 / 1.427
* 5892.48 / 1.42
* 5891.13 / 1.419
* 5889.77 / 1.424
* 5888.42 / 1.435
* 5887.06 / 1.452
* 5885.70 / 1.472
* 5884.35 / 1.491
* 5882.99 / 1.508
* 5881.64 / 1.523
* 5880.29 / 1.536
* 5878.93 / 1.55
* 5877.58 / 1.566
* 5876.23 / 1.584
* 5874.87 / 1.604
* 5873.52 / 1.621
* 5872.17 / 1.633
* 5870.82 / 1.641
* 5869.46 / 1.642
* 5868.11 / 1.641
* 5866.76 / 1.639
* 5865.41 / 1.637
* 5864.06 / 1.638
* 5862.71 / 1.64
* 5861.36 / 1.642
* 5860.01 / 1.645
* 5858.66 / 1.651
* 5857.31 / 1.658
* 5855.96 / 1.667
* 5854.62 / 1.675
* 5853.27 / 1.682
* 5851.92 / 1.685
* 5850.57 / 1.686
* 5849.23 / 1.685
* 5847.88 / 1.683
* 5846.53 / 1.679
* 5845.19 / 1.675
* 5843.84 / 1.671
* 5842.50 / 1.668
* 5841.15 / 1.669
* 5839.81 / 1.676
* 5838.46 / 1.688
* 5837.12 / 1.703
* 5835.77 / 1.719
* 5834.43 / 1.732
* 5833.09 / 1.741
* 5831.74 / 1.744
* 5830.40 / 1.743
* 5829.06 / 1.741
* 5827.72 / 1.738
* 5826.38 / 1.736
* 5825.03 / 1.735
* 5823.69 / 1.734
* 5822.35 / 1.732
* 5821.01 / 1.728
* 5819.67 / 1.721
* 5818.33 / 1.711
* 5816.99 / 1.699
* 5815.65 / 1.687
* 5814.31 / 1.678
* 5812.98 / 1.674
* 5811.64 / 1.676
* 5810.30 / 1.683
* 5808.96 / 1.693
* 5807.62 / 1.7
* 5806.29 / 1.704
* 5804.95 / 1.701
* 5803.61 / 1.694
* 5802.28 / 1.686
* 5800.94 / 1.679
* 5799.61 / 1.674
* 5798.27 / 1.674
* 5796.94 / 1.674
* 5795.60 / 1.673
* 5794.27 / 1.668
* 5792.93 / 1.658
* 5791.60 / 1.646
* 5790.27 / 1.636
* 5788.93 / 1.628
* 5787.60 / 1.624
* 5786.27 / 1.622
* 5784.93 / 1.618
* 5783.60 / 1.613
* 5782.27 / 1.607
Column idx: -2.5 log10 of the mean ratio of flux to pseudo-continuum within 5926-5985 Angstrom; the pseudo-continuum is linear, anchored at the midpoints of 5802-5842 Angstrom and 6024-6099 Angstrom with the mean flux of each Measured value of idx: 0.05 mag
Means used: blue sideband 1.71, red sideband 1.79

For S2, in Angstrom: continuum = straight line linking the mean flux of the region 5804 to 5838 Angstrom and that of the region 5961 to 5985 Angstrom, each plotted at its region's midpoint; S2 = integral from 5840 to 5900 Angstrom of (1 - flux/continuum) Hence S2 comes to 4.5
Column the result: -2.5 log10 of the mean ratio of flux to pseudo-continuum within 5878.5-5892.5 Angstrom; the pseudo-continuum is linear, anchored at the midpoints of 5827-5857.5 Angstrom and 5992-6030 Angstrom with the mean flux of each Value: 0.15 mag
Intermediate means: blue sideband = 1.7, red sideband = 1.69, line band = 1.48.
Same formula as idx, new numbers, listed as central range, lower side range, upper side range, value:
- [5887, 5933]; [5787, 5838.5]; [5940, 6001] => 0.09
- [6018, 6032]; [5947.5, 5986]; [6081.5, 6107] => 0.05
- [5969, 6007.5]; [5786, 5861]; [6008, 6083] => 0.02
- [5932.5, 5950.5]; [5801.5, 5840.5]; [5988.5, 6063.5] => 0.03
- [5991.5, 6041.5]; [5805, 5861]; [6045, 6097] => 0.05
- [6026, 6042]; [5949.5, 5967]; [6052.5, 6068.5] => 0.03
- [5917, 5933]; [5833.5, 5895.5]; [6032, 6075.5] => 0.02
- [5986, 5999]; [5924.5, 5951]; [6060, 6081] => 0.04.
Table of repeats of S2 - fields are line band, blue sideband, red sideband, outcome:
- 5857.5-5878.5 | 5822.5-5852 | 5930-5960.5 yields 0.8 Angstrom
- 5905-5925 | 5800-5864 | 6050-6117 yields 1.4 Angstrom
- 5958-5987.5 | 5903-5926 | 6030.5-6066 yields -0.3 Angstrom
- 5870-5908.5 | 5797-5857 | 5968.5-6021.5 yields 4.2 Angstrom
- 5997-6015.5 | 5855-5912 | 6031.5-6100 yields 0.0 Angstrom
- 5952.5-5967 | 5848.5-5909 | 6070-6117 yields -0.4 Angstrom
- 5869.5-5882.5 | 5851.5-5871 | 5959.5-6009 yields 0.6 Angstrom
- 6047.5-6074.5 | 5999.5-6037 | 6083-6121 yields -1.7 Angstrom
